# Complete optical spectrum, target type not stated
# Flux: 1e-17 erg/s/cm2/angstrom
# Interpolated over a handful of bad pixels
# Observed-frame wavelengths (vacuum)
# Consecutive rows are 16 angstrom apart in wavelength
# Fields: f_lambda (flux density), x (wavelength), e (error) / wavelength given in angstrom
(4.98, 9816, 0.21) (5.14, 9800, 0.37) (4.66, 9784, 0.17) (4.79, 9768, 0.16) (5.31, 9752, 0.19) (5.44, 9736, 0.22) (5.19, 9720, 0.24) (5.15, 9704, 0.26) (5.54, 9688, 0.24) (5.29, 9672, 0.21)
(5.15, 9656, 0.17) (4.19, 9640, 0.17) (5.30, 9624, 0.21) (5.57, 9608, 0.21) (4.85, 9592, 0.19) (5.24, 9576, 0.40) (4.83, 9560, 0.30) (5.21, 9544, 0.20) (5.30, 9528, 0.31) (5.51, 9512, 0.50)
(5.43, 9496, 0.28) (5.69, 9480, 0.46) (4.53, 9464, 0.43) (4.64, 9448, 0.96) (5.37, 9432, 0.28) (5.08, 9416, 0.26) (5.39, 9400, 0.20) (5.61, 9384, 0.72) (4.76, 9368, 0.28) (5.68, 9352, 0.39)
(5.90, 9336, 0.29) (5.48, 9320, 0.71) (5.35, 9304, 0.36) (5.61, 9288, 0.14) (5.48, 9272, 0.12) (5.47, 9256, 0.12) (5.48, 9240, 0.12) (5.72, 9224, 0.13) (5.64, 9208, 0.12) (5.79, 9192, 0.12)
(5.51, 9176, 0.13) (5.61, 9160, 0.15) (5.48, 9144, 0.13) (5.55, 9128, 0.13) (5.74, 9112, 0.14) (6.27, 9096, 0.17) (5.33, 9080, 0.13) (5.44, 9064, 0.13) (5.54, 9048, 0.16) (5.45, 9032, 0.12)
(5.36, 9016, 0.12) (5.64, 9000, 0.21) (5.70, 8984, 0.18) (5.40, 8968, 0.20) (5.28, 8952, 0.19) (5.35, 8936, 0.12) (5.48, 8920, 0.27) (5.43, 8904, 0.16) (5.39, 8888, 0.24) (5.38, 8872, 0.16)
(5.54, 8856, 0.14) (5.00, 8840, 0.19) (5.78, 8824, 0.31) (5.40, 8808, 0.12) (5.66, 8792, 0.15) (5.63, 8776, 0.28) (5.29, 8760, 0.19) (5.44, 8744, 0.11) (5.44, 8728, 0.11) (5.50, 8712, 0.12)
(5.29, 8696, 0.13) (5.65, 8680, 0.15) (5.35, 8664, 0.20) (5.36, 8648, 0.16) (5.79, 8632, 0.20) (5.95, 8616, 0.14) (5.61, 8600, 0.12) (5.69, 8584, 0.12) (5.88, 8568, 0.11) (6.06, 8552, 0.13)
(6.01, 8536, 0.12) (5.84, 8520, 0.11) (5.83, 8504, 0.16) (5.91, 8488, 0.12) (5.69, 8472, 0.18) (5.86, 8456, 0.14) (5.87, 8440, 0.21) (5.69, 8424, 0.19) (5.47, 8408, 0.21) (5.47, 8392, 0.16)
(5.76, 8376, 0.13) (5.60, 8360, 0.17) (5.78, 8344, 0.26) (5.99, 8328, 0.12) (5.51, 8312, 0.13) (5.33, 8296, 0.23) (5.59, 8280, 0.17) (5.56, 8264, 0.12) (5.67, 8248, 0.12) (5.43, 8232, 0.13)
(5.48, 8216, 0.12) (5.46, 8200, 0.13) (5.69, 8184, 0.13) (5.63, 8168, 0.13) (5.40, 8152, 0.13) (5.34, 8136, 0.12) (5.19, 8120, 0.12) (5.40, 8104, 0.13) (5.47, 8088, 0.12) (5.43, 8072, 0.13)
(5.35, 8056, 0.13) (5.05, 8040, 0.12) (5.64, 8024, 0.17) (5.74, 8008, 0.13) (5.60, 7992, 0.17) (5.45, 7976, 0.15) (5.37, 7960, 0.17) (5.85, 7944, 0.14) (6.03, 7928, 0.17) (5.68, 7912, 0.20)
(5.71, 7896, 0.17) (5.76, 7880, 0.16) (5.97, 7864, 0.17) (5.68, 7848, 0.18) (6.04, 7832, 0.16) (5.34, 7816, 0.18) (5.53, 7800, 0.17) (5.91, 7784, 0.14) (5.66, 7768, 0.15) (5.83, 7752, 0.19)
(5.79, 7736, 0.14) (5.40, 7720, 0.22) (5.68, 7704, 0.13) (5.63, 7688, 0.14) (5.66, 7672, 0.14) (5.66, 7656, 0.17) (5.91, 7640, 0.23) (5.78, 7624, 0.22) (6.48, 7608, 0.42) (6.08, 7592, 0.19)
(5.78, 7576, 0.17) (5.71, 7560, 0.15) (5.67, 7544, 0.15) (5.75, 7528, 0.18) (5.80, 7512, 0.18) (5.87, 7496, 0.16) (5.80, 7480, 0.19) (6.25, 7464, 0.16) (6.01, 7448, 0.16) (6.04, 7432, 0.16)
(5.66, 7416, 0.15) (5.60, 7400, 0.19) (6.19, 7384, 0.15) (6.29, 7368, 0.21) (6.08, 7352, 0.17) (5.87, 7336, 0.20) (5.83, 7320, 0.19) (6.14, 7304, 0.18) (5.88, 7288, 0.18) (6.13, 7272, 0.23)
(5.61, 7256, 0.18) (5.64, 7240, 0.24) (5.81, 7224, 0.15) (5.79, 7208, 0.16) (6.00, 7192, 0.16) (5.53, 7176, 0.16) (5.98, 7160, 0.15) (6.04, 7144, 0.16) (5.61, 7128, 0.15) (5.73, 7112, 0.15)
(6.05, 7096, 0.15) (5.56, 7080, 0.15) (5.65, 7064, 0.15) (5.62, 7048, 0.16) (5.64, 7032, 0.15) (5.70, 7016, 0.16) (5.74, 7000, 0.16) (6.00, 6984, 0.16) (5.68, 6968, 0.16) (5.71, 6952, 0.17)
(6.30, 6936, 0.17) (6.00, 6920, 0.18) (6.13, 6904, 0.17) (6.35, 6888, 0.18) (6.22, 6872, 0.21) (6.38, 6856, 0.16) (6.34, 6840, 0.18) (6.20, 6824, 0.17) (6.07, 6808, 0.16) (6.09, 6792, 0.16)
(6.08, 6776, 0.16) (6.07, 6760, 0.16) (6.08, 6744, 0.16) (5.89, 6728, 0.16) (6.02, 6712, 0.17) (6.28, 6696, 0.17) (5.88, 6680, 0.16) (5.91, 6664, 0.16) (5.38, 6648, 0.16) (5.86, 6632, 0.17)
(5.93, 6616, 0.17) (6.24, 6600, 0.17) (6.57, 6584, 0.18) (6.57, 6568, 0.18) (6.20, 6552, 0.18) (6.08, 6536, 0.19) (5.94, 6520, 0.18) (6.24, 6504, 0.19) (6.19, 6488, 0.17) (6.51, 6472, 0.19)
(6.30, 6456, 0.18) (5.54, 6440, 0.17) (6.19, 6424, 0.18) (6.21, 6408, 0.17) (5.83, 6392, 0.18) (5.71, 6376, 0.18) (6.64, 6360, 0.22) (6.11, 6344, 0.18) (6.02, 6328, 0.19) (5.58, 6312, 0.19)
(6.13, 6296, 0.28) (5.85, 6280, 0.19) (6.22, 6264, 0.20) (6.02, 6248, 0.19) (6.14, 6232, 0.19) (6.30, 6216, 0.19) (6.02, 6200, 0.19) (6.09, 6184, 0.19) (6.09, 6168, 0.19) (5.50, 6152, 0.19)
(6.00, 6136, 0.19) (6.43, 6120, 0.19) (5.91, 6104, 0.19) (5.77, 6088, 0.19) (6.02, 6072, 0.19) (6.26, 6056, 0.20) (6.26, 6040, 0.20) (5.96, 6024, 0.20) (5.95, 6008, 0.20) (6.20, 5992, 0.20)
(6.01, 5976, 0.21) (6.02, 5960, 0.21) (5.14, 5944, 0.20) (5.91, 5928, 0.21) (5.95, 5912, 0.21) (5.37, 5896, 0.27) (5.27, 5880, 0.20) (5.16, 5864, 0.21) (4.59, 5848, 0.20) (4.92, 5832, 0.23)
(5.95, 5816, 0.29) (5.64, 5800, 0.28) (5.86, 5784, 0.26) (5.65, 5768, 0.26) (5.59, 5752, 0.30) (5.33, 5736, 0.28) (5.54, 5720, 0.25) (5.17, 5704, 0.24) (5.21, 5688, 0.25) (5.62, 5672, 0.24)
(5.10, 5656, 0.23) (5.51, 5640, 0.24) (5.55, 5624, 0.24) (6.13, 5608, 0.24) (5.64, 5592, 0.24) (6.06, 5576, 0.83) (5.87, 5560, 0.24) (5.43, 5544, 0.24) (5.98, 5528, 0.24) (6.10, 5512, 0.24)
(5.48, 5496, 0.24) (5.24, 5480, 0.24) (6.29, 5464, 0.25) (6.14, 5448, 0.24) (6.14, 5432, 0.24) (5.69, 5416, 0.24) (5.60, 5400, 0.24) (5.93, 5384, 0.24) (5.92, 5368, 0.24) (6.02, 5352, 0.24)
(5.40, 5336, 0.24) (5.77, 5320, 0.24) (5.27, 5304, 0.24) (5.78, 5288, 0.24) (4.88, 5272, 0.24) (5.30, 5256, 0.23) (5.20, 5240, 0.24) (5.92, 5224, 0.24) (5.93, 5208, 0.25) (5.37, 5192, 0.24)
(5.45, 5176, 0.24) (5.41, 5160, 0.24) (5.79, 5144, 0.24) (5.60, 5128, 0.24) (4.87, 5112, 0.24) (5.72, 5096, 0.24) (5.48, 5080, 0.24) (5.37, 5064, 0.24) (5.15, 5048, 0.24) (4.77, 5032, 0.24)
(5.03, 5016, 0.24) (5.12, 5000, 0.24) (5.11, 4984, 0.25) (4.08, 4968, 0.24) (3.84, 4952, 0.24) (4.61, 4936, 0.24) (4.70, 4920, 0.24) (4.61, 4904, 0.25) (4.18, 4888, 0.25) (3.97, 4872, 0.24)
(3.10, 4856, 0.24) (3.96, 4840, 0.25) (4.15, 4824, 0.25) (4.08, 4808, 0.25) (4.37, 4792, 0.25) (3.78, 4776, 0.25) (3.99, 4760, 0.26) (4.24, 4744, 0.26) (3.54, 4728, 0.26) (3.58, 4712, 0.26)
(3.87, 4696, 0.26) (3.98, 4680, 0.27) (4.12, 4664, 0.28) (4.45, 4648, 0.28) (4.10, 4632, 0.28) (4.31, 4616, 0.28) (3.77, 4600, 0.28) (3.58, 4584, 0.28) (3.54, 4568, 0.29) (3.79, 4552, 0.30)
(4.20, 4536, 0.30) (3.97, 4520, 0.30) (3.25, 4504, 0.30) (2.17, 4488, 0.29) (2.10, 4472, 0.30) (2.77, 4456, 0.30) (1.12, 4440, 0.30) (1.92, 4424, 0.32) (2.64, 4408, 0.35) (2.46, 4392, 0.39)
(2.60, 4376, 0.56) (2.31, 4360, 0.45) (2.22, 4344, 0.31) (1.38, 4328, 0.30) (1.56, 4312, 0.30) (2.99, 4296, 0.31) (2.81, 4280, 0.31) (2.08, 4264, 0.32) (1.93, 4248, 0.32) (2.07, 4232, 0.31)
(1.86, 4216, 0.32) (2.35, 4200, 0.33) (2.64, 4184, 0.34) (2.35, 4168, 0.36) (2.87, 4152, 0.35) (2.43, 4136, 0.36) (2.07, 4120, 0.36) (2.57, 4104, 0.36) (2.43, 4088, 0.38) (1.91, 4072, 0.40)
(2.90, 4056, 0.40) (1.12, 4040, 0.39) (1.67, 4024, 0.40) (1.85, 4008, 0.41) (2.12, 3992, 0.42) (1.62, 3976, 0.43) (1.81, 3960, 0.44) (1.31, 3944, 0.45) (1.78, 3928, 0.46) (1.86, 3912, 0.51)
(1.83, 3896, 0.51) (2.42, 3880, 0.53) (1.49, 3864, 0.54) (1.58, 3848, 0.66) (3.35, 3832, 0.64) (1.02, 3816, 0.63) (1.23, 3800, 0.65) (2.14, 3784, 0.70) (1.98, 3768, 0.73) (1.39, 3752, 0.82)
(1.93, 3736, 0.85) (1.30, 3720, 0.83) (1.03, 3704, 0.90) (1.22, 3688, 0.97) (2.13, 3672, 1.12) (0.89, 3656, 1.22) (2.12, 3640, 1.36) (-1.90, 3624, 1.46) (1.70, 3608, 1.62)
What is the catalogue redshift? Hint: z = 0.13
